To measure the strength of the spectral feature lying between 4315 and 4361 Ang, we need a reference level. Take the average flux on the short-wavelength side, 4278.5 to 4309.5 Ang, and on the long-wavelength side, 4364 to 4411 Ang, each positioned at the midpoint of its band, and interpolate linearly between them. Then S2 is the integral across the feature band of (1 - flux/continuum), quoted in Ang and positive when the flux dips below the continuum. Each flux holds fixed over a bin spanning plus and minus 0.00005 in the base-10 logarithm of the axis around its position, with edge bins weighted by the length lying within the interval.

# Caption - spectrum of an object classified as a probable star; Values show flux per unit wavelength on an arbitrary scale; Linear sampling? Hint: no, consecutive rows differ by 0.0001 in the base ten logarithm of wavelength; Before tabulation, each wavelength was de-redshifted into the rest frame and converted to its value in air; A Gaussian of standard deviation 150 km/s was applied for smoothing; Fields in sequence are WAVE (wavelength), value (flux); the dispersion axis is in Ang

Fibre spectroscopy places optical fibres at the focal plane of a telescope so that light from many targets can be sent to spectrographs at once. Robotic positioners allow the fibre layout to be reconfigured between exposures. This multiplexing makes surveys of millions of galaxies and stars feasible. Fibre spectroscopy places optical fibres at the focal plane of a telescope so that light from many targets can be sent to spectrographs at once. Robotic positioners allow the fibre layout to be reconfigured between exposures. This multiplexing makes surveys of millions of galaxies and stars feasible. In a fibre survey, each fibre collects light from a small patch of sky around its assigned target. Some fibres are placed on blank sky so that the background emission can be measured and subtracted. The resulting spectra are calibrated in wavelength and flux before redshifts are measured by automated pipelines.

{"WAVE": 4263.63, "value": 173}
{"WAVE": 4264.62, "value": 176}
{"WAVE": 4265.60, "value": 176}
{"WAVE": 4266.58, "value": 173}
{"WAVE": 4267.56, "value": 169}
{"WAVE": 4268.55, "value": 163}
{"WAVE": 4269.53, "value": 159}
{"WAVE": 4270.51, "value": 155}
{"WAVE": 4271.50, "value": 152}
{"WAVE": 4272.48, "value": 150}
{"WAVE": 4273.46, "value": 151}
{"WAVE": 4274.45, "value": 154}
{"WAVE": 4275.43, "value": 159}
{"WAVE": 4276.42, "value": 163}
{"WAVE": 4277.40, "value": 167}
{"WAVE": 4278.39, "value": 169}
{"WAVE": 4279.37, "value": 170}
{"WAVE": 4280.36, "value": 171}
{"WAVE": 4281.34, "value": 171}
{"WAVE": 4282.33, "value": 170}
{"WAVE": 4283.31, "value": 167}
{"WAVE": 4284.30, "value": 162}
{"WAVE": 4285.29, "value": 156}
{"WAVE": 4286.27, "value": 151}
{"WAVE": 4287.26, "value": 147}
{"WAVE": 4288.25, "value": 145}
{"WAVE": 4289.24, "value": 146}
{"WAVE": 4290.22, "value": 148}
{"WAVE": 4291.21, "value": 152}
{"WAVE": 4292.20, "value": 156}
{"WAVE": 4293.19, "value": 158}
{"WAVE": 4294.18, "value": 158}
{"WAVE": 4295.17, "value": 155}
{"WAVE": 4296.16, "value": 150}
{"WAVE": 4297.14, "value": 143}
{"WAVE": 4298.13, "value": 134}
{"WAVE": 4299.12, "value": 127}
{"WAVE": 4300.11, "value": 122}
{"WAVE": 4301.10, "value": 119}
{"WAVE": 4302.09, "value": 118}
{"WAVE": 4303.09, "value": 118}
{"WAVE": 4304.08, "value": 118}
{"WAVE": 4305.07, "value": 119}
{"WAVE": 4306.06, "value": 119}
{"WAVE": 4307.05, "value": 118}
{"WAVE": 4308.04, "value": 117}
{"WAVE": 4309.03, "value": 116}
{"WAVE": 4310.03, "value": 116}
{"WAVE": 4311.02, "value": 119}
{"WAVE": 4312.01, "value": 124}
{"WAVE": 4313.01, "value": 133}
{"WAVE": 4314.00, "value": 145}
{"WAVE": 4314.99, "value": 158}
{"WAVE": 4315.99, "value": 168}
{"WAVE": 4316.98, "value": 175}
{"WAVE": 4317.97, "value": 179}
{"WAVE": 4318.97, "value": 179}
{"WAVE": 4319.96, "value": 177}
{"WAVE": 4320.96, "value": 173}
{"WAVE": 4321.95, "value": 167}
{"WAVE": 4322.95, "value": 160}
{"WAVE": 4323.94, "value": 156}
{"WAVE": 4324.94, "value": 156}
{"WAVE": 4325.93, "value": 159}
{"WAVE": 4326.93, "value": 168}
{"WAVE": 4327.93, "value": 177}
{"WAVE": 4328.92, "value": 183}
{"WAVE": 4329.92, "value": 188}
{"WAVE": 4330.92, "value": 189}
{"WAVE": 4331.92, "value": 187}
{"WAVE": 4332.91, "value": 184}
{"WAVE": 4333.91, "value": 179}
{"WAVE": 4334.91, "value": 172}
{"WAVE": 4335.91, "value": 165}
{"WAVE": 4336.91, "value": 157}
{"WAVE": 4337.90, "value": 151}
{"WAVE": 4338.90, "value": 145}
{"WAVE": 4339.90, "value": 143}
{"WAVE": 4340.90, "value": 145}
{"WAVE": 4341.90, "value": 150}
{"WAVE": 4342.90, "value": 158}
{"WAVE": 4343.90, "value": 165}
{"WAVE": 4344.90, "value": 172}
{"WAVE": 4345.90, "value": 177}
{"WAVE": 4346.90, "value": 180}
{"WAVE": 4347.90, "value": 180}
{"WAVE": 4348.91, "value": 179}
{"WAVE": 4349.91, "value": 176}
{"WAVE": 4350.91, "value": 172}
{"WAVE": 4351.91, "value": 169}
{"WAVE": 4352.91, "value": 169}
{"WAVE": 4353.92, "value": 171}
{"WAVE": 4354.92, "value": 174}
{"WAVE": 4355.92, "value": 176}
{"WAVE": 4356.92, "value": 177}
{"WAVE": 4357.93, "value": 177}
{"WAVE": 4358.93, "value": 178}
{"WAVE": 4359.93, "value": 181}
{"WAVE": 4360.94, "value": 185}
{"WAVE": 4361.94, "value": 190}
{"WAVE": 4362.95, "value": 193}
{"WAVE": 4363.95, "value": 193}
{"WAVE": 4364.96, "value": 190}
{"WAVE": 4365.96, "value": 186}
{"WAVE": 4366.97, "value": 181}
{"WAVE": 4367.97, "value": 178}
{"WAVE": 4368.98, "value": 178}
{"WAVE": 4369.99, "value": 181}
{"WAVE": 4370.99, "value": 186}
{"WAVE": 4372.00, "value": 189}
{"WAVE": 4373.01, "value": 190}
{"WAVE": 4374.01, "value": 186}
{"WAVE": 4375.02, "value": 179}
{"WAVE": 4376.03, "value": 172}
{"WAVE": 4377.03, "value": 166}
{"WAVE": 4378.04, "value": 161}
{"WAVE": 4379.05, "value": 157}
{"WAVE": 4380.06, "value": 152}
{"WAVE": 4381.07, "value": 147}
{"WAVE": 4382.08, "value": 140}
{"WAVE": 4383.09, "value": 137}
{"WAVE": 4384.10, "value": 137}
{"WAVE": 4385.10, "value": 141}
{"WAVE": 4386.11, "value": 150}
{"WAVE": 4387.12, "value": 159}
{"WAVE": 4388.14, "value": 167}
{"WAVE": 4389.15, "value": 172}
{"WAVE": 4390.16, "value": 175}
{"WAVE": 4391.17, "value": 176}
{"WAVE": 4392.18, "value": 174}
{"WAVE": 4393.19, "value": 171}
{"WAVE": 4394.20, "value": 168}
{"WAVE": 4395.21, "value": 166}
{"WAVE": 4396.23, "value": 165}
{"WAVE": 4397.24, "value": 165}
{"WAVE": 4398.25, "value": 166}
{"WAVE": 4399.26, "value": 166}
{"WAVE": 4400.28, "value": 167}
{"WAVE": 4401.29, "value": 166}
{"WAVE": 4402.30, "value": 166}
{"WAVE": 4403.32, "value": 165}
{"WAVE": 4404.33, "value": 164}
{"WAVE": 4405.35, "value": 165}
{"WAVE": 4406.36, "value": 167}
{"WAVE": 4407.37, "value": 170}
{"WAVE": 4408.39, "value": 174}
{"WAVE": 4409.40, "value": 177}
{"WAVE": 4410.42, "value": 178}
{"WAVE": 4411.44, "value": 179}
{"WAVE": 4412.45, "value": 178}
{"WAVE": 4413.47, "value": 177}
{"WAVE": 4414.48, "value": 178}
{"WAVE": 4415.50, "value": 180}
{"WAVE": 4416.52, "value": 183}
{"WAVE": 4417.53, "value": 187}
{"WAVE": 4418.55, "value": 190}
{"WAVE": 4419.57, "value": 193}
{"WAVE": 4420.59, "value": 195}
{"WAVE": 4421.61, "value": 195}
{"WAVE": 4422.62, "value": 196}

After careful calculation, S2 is -4.60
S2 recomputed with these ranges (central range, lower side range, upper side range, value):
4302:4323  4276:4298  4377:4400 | 2.2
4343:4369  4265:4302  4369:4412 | -2.5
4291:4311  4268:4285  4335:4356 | 3.9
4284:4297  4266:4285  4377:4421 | 0.9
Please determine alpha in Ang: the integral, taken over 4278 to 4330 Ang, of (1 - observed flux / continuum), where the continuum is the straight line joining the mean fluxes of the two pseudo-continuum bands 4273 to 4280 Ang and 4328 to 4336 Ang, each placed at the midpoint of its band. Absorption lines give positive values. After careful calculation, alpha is 6.62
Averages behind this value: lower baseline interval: 162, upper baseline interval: 181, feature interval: 150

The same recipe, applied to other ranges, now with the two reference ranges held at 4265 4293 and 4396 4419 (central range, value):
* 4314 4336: -1.04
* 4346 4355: -0.41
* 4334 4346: 0.55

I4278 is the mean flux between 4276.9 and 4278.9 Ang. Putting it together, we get 168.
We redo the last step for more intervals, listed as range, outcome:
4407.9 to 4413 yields 177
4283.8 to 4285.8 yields 159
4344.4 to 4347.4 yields 176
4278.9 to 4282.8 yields 170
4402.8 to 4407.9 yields 166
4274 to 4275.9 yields 157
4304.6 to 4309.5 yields 118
